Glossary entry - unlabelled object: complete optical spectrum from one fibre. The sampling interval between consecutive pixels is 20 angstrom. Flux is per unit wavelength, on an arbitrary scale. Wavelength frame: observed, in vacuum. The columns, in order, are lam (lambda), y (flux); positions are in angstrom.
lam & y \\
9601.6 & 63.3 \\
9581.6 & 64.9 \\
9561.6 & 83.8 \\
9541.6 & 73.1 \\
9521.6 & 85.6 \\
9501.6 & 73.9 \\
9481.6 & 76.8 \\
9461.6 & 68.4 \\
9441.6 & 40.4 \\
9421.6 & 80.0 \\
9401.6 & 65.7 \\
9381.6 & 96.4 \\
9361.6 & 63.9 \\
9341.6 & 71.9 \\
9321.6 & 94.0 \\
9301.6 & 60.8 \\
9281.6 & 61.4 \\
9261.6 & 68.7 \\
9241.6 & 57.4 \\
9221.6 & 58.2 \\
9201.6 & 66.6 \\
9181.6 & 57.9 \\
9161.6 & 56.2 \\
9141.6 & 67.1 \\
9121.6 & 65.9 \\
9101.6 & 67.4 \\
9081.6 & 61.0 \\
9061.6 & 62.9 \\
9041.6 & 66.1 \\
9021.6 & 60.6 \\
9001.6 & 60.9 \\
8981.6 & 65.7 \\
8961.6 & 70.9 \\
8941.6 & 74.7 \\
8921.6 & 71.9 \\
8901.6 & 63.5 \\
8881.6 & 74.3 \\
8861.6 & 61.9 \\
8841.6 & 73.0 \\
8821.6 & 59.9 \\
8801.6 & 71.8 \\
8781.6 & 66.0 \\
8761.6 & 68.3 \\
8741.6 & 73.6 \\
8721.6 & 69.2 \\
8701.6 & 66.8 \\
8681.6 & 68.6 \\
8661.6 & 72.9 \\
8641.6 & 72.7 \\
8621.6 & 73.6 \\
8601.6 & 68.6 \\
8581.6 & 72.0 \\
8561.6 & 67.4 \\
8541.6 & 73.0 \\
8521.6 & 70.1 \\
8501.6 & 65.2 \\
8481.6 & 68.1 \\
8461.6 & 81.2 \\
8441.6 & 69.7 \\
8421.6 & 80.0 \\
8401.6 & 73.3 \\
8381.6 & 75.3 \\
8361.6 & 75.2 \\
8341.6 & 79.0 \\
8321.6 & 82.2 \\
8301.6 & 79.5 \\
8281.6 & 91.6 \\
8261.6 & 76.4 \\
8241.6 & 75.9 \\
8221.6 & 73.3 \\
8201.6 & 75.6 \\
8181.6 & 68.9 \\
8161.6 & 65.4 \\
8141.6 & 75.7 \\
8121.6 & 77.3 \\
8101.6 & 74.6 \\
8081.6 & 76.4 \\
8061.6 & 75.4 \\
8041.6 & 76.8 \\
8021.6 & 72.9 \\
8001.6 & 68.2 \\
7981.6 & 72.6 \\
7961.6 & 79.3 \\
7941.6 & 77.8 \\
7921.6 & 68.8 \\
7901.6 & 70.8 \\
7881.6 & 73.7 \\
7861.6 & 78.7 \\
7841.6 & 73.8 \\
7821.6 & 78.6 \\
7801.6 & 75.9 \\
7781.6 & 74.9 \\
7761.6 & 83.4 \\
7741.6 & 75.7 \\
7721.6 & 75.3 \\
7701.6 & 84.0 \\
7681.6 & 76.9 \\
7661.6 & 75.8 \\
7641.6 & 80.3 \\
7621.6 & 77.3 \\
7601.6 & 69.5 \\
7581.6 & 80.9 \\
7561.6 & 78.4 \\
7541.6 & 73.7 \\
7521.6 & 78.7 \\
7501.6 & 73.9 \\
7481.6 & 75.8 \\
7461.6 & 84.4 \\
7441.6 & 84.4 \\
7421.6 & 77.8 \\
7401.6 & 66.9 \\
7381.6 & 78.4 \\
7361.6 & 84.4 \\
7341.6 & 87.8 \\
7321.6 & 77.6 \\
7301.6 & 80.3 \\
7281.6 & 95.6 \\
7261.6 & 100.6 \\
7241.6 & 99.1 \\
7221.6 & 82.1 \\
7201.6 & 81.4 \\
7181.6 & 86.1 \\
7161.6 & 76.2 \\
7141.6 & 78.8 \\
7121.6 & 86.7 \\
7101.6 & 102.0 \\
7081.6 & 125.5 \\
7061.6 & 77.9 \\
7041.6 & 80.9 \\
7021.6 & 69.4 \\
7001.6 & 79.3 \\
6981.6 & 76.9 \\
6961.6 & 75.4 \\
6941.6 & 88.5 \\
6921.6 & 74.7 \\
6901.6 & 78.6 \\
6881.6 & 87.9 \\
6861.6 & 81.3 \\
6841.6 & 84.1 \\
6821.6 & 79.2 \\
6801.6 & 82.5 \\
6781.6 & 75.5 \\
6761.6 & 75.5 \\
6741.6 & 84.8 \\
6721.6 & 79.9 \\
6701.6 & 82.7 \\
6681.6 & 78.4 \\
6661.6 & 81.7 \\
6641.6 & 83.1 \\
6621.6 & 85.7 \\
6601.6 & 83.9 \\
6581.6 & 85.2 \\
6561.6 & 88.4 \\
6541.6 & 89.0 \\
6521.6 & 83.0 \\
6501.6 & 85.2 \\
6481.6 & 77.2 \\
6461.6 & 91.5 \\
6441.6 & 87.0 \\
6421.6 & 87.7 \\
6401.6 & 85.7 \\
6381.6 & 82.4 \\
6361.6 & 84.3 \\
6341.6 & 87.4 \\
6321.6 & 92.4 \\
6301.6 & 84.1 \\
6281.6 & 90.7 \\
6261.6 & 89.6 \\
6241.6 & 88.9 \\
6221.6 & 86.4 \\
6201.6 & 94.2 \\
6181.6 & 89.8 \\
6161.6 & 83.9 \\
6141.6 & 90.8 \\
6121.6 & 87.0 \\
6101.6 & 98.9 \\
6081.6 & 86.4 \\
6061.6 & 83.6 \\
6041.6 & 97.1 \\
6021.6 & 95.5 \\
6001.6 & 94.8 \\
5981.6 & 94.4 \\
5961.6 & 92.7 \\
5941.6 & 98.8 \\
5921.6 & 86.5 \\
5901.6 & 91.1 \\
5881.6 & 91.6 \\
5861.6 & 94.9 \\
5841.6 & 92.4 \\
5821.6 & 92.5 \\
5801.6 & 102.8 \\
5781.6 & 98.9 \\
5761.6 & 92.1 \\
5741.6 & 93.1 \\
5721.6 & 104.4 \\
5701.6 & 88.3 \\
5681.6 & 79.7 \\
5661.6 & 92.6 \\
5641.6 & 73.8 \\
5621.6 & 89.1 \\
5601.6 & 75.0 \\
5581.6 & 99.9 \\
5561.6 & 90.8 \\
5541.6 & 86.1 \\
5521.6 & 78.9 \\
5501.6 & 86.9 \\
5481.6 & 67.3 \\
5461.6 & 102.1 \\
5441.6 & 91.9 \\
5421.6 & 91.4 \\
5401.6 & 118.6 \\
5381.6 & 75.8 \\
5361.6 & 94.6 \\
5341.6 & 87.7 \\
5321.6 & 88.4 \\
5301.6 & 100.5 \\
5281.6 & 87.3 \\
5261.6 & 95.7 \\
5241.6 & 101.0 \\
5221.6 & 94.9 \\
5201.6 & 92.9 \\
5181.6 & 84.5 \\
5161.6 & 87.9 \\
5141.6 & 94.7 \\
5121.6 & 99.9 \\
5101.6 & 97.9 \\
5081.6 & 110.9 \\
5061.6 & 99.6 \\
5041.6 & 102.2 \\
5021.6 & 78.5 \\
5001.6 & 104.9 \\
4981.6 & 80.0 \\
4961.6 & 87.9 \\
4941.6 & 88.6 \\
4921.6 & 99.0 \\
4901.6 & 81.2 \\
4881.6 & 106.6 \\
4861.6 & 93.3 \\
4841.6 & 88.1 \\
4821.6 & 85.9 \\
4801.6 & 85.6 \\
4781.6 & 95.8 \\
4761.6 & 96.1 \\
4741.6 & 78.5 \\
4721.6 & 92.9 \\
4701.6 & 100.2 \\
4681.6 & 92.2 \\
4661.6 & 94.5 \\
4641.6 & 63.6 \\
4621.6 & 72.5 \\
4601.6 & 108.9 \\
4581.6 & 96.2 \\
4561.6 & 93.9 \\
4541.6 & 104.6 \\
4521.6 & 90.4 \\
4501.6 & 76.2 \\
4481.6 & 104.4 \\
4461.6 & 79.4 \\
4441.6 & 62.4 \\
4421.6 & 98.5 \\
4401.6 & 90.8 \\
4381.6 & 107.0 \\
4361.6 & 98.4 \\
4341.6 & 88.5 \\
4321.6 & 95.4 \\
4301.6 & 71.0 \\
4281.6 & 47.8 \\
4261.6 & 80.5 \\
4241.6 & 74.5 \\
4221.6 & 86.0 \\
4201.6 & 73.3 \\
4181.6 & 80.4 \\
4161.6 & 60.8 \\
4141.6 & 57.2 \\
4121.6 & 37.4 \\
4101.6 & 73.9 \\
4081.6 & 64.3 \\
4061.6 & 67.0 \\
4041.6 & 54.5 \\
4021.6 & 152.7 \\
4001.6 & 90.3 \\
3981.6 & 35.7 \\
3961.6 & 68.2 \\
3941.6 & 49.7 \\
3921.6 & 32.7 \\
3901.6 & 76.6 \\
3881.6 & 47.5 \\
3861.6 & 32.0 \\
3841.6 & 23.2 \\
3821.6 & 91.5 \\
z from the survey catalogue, 0.08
